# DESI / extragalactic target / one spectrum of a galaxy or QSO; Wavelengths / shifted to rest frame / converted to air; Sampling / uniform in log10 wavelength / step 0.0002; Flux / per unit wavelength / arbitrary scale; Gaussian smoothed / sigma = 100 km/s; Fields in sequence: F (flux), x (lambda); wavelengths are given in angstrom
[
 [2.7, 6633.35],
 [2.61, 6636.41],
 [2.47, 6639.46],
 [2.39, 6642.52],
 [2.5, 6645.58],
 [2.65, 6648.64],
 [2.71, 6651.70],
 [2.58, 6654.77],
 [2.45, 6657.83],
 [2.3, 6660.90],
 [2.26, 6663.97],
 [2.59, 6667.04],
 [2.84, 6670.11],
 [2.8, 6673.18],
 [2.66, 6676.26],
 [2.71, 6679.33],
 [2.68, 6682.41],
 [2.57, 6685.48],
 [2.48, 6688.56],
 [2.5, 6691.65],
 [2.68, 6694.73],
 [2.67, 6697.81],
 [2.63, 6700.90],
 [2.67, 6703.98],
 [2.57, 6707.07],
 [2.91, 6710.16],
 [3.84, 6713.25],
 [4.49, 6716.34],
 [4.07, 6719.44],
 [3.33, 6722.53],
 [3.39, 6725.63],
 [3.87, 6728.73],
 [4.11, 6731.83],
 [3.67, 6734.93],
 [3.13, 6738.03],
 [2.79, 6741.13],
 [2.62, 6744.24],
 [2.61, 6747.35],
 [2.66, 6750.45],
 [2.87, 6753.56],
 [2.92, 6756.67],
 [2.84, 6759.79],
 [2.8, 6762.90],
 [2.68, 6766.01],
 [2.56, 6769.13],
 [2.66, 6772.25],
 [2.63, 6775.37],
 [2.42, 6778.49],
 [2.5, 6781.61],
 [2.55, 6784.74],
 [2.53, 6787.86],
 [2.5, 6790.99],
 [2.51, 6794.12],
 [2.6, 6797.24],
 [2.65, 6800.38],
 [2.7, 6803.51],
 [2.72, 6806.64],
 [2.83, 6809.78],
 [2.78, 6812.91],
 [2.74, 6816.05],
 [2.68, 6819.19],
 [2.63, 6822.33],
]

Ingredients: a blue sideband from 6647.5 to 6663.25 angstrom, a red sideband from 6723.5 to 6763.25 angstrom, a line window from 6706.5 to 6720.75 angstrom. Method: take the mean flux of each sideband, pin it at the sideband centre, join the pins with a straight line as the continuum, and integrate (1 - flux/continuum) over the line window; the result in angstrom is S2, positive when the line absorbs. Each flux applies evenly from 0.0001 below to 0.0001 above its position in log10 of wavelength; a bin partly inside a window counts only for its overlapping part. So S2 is -3.5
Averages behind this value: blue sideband 2.52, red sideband 3.11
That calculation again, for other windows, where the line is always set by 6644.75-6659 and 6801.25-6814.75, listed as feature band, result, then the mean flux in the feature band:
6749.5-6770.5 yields -0.5 angstrom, 2.77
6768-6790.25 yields 1.4 angstrom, 2.55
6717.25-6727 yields -3.7 angstrom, 3.66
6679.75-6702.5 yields 0.2 angstrom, 2.61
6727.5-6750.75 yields -4.5 angstrom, 3.2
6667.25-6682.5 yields -0.7 angstrom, 2.73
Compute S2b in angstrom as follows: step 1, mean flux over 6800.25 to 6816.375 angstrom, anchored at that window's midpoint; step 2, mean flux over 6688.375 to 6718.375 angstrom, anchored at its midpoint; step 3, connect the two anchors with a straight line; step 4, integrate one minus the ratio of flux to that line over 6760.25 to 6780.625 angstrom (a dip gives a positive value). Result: 1.4 angstrom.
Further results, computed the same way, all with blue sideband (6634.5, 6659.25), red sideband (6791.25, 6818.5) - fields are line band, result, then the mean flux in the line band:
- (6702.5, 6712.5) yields -0.79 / 2.81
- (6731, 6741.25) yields -3.29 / 3.47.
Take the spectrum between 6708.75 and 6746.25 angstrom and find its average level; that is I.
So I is 3.51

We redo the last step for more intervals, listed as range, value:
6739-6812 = 2.66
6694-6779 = 3.05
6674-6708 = 2.62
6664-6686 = 2.67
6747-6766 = 2.79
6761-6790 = 2.59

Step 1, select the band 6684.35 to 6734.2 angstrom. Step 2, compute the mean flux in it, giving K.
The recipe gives 3.19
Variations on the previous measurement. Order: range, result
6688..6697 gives 2.57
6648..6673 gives 2.56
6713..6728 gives 3.82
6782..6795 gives 2.52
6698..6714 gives 2.86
